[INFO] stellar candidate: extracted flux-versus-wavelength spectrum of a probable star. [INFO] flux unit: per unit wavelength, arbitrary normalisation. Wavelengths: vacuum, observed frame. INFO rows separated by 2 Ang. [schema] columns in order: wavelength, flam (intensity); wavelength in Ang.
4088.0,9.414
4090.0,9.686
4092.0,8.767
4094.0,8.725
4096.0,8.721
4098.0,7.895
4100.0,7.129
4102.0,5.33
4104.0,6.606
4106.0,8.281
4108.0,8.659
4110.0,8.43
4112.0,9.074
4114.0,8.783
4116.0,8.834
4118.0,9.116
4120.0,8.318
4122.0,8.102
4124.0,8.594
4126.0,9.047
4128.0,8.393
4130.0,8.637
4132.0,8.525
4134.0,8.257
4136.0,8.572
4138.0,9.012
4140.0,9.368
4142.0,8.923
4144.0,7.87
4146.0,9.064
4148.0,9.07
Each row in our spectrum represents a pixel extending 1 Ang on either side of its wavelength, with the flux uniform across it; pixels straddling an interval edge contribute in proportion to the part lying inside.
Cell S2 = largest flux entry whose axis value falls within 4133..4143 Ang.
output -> 9.368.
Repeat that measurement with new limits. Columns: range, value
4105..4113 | 9.074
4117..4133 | 9.116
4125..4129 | 9.047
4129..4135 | 8.637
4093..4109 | 8.725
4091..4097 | 8.767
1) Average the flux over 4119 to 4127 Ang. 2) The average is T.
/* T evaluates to 8.52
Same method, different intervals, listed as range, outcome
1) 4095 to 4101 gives 7.91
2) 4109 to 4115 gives 8.76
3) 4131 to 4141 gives 8.75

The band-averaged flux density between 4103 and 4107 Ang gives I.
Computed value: 7.44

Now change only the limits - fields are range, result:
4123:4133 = 8.64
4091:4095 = 8.75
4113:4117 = 8.81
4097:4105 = 6.74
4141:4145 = 8.4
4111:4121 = 8.82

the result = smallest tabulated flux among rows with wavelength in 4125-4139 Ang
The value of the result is 8.257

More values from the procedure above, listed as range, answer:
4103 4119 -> 6.606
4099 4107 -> 5.33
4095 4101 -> 7.129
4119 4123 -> 8.102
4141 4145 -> 7.87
